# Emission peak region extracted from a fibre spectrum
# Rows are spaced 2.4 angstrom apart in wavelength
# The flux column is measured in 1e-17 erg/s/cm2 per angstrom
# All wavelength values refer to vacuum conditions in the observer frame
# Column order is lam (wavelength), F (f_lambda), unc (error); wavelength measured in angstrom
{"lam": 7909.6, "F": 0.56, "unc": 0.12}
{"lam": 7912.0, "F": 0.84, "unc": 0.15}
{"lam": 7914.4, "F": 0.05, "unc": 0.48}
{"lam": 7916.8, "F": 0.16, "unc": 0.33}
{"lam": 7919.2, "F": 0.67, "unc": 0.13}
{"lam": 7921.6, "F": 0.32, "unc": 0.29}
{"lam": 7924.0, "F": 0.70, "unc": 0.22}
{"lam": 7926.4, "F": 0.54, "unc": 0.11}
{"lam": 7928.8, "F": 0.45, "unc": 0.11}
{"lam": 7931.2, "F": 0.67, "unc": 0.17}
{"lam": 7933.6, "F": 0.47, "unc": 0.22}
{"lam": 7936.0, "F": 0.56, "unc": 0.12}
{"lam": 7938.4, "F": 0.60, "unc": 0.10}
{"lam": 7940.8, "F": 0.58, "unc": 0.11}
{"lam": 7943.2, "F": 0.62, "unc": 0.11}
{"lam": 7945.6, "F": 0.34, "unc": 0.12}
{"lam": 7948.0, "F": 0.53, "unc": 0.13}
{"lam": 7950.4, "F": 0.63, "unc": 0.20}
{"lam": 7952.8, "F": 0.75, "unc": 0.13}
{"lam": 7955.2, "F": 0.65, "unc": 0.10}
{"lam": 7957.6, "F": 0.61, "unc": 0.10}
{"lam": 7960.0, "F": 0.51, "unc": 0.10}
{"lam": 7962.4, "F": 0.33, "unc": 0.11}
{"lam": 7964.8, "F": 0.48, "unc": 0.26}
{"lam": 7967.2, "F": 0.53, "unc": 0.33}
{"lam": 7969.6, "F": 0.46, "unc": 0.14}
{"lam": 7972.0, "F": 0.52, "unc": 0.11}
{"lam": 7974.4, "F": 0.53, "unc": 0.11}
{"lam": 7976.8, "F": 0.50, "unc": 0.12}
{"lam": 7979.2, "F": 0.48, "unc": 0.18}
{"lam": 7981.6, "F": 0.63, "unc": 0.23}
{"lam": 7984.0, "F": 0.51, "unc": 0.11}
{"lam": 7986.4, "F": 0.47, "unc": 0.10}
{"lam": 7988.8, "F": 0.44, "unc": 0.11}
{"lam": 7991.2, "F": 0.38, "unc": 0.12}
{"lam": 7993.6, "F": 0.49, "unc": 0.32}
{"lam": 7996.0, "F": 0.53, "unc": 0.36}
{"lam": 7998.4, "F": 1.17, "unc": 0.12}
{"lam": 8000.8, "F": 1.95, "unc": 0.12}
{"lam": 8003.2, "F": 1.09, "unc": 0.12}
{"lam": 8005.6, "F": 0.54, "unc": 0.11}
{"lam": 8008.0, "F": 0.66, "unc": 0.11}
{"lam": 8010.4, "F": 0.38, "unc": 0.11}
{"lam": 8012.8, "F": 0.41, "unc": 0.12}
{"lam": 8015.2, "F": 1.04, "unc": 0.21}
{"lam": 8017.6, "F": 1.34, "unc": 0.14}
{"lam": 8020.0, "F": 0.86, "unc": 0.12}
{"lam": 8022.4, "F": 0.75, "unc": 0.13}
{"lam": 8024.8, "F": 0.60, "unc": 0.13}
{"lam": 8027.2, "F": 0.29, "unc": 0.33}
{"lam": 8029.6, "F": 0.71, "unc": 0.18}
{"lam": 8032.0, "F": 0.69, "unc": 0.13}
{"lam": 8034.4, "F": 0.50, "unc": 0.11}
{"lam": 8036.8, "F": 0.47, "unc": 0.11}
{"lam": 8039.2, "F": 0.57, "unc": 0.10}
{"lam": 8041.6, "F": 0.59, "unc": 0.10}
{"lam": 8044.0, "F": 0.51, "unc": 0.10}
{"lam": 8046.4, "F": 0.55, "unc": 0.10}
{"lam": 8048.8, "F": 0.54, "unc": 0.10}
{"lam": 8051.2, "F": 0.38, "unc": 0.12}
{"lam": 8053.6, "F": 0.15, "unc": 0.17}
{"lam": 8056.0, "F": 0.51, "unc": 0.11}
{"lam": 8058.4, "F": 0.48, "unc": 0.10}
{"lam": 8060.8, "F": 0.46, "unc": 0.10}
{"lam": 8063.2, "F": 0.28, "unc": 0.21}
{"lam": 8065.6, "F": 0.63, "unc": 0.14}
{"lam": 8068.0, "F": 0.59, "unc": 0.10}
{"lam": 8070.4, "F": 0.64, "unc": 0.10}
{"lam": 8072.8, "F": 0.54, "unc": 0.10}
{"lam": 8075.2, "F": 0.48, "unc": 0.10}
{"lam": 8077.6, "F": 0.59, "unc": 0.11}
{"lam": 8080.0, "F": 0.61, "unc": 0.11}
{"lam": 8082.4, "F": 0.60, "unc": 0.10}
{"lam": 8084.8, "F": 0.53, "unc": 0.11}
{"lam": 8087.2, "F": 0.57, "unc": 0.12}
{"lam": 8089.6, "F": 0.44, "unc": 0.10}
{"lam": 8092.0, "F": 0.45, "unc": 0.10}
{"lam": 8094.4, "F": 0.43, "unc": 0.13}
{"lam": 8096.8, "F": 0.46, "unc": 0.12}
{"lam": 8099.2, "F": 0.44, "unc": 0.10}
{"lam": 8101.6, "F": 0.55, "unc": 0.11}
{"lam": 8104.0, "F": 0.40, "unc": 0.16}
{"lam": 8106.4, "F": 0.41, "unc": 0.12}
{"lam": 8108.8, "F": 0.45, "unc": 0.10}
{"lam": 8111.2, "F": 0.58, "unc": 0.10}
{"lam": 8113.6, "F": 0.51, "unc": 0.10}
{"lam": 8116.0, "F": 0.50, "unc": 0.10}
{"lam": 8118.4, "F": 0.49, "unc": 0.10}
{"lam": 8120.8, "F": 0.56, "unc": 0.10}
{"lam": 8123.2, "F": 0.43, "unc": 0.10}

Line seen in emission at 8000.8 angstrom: [S II] 6716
